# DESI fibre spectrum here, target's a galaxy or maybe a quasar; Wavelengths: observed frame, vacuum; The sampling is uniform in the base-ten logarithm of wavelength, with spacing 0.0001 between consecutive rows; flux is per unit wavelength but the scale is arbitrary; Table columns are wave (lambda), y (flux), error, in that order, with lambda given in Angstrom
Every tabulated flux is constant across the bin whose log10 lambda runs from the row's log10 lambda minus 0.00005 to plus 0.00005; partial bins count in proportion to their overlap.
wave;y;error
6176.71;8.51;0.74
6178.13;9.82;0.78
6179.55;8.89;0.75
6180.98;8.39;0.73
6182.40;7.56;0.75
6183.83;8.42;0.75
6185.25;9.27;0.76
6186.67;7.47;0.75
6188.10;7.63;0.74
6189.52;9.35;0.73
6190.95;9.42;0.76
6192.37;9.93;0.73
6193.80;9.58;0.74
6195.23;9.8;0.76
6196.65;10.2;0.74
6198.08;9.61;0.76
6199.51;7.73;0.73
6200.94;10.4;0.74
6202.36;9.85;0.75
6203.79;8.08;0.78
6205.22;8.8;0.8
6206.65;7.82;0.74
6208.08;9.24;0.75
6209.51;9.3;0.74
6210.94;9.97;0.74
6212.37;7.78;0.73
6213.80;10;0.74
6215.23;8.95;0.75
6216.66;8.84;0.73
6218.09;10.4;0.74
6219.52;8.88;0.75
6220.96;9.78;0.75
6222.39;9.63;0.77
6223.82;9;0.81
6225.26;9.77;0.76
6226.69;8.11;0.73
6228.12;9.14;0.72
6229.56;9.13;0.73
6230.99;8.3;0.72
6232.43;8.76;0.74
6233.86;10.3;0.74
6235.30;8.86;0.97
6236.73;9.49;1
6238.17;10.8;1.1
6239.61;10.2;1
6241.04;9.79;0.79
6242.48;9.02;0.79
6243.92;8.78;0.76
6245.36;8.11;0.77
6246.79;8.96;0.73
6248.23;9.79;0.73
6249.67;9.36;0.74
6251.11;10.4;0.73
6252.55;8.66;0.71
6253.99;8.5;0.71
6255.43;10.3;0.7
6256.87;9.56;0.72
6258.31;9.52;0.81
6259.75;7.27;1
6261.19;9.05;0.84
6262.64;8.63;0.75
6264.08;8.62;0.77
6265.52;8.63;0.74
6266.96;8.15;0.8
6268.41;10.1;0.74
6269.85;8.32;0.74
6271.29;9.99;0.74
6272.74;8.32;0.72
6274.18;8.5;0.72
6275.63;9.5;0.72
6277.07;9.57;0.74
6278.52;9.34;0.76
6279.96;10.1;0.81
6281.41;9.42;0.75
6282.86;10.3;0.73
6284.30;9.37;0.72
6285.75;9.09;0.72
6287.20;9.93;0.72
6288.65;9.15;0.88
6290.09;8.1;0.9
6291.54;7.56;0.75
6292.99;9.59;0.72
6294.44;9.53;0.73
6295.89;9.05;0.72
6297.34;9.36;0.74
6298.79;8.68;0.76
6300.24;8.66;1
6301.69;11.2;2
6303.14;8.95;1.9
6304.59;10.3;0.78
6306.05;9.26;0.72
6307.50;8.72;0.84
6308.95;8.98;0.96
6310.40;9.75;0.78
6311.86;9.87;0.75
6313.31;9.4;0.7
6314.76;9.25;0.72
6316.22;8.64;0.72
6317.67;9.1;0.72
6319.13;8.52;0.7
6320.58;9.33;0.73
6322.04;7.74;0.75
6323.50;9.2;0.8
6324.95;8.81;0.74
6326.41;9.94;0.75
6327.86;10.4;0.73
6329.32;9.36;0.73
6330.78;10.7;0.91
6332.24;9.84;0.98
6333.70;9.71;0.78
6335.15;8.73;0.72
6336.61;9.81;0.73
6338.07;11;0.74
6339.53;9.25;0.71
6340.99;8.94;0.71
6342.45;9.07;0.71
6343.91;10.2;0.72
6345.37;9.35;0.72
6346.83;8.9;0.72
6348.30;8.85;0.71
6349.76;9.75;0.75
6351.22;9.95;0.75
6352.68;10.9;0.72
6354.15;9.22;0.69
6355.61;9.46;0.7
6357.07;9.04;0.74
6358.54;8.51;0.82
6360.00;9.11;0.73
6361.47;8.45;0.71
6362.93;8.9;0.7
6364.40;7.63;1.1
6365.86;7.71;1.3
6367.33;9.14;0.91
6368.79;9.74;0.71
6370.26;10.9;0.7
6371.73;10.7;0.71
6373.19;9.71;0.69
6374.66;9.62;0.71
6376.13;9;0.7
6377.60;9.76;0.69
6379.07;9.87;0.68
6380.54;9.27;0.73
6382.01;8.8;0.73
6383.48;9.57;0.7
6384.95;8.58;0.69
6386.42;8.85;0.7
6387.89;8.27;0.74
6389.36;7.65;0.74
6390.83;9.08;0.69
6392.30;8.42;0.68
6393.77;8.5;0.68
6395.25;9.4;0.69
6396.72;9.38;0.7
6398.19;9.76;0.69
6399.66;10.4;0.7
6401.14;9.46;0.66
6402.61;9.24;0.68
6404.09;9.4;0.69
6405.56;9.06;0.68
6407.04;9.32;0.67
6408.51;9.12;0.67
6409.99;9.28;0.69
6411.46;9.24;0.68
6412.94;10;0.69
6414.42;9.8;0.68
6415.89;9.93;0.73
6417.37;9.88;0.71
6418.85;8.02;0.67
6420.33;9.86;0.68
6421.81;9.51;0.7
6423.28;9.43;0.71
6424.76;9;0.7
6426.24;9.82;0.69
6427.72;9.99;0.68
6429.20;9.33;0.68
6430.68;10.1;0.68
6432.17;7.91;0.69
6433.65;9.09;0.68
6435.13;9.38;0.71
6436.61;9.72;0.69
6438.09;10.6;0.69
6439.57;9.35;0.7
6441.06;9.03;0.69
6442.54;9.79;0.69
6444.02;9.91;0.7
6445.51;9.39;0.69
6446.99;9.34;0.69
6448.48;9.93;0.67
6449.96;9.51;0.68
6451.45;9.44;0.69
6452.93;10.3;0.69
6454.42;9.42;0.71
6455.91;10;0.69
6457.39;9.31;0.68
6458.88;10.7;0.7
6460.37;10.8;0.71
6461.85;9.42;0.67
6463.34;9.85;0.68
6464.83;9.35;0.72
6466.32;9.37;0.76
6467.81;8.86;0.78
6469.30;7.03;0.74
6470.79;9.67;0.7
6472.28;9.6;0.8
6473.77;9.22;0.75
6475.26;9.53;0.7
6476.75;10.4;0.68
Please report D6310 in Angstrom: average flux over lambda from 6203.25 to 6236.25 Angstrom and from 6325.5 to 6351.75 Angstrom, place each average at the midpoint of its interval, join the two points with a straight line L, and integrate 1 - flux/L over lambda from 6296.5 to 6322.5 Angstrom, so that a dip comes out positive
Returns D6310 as 0.8 Angstrom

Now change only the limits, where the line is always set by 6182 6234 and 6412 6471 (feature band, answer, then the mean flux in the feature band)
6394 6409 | 0.04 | 9.43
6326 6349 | -0.73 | 9.62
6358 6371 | 0.66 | 8.91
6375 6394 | 1.00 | 8.92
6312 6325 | 0.50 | 8.94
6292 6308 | -0.20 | 9.37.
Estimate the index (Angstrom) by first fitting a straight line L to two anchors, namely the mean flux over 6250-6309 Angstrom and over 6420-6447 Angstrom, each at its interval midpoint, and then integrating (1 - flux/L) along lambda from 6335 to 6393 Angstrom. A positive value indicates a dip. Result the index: 0.7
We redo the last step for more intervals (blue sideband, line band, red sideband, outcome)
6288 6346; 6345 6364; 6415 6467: 0.4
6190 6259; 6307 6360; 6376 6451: -0.4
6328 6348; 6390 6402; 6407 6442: 0.3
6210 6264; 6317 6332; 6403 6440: 0.0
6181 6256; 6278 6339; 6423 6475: -0.5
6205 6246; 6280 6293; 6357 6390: -0.1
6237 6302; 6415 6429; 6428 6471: 0.0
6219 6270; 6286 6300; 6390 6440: 0.4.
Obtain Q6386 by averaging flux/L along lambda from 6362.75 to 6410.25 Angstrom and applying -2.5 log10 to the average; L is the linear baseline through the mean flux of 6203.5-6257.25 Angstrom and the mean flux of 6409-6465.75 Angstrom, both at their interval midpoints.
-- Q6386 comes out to 0.04 mag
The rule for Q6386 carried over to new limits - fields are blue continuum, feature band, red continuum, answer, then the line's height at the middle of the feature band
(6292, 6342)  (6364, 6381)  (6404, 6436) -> -0.01 mag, 9.39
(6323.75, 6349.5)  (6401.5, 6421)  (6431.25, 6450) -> 0.01 mag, 9.49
